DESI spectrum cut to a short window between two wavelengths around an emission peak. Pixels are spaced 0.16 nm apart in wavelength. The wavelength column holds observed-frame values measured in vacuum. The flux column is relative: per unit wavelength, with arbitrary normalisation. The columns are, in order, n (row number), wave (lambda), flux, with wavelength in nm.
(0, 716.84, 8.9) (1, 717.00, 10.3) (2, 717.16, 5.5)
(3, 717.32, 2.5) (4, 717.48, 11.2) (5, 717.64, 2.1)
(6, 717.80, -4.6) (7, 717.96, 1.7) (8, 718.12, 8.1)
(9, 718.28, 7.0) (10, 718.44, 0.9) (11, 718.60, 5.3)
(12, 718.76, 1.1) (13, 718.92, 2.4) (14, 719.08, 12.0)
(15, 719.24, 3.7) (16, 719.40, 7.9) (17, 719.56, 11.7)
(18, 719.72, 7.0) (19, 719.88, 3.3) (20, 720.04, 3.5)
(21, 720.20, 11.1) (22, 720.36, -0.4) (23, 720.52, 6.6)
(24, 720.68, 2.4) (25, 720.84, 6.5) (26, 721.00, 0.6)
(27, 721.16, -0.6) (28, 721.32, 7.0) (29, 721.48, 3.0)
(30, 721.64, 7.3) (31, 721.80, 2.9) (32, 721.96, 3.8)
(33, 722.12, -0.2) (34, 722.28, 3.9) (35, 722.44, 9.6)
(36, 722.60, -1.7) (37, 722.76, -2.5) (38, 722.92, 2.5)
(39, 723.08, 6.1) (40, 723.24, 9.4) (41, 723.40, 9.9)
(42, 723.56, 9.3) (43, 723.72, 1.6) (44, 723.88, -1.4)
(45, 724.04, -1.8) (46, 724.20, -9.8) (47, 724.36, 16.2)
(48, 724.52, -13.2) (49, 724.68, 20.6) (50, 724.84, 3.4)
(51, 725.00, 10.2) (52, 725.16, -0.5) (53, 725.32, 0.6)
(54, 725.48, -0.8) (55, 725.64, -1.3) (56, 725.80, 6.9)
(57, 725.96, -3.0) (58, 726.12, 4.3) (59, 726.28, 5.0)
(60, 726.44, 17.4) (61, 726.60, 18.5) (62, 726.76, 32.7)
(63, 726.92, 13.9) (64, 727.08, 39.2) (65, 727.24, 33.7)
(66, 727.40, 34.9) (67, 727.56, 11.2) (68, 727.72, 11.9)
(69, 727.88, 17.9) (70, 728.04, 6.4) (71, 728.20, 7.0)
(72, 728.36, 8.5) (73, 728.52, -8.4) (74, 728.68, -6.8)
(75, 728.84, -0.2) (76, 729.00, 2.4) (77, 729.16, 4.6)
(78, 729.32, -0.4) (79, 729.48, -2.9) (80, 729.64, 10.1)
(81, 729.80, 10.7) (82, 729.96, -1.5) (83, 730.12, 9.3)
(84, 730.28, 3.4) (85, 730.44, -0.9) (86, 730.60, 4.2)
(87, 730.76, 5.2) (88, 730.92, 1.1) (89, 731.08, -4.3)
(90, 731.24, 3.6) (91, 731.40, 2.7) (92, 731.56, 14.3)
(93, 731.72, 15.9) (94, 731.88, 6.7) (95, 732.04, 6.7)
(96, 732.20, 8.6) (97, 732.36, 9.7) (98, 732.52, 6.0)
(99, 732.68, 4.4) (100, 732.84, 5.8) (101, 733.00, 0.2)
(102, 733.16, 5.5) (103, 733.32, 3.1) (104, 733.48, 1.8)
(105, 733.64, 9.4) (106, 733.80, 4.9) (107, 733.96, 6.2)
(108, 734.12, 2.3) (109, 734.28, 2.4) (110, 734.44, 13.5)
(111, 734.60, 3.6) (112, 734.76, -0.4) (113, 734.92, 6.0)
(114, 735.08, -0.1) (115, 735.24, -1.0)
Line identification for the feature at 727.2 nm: [O II]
